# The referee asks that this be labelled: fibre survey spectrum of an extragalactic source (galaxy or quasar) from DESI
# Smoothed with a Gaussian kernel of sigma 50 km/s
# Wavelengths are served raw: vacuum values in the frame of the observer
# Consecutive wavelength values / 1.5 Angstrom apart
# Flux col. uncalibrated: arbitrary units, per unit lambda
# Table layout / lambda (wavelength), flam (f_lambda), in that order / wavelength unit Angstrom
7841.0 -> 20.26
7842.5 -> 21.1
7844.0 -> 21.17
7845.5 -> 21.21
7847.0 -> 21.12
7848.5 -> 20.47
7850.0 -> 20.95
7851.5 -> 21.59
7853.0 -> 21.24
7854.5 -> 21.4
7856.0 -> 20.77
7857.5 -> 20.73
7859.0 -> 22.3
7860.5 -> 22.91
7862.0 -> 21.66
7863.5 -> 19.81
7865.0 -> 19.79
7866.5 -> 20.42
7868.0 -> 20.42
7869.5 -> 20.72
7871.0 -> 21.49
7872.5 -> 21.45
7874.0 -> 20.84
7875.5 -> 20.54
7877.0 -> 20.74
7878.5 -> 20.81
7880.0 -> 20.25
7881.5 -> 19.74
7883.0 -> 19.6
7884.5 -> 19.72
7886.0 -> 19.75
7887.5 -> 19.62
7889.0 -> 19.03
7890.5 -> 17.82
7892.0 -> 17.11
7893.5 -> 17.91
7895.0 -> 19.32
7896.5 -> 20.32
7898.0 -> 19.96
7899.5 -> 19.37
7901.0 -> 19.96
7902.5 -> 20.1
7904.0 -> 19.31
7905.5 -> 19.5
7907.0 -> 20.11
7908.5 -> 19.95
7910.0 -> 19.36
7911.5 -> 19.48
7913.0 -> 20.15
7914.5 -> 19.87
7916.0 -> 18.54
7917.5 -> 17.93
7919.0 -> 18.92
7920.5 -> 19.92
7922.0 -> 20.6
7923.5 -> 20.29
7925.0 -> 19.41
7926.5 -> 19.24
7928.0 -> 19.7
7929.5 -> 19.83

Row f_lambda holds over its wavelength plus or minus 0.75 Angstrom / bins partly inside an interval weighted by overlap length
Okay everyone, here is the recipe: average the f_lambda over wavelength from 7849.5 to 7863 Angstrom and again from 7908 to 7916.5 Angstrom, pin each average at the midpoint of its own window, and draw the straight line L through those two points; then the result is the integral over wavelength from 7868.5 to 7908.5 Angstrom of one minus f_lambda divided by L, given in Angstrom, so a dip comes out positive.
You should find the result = 1.1 Angstrom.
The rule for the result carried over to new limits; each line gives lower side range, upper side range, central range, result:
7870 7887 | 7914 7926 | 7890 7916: 0.60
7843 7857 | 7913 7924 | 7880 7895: 0.89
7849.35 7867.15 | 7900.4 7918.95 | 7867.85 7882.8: -0.06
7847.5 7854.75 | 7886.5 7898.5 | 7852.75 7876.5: -0.75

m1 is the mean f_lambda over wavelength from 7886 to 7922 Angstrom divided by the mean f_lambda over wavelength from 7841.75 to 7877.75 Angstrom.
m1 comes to 0.92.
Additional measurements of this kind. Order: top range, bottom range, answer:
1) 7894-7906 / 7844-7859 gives 0.93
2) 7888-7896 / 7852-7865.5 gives 0.86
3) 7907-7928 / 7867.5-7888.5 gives 0.96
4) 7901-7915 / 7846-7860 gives 0.93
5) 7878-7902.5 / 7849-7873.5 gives 0.92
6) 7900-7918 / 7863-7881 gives 0.95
